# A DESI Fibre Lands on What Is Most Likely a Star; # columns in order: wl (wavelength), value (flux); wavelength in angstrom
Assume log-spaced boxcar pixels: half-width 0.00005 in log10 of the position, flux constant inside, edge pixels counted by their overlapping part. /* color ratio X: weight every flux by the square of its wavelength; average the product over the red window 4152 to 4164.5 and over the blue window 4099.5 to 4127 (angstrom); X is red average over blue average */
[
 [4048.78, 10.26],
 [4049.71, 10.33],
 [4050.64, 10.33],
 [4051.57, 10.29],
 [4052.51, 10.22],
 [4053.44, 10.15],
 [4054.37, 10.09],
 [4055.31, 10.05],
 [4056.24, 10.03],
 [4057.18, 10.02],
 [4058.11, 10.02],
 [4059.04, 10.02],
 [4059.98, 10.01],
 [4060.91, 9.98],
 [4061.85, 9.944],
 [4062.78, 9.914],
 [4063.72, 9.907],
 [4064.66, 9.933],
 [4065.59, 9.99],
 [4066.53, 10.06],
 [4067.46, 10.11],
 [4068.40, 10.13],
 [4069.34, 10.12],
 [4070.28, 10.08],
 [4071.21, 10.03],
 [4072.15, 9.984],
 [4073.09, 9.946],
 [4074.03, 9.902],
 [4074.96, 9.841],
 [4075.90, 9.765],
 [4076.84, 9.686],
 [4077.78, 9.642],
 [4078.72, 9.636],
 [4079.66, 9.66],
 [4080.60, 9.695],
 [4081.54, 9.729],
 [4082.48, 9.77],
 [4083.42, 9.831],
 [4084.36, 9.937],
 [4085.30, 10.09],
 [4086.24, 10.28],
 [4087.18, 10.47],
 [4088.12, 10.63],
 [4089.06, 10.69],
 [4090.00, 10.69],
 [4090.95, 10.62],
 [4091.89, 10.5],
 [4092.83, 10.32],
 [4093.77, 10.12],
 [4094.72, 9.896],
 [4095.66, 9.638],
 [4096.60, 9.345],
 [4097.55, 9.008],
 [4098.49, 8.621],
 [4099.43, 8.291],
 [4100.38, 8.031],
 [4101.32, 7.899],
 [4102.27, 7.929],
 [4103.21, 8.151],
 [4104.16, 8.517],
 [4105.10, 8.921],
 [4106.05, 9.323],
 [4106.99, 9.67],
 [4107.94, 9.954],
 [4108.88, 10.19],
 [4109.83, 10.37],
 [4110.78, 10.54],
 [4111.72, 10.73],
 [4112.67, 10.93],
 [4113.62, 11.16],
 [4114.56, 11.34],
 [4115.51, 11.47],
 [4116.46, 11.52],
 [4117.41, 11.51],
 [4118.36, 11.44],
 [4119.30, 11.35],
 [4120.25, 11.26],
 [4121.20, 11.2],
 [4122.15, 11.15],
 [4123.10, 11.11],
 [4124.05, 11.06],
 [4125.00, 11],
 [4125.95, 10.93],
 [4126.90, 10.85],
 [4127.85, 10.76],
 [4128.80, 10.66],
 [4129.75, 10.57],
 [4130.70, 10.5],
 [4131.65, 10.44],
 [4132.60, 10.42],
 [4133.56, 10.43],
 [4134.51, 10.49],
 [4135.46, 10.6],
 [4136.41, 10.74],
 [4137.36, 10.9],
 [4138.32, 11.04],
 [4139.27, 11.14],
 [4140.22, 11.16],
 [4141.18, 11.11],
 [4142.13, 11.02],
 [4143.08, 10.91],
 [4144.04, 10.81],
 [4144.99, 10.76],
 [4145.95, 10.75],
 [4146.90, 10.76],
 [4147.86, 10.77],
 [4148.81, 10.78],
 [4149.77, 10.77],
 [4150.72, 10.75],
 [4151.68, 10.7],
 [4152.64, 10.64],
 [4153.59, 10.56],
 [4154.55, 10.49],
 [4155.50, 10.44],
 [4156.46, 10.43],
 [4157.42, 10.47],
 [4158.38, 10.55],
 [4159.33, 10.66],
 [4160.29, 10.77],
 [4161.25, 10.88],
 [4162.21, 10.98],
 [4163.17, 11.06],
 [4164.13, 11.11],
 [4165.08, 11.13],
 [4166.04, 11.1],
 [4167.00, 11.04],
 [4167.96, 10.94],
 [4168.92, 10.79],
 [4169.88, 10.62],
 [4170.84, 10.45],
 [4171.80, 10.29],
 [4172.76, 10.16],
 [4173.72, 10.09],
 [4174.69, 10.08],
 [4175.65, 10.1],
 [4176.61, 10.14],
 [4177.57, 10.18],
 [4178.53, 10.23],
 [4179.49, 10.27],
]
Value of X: 1.1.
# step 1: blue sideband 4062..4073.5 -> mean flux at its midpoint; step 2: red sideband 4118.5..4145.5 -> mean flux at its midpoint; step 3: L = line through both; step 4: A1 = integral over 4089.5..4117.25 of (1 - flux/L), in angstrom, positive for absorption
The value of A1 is 1.83 angstrom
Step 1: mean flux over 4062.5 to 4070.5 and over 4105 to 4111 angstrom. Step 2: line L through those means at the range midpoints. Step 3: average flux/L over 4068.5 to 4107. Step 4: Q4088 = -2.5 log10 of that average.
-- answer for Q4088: 0.034 mag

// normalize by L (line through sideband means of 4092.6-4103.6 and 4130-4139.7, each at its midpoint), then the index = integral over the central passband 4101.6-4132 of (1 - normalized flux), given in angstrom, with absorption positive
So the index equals -2.13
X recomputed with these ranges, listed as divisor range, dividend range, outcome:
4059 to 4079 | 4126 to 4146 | 1.12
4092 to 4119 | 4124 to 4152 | 1.11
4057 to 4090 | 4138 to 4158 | 1.12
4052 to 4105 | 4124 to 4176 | 1.14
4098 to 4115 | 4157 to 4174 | 1.17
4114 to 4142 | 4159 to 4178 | 0.99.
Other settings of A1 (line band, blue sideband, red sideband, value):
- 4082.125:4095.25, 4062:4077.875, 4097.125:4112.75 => -1.00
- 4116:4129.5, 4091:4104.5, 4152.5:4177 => -2.06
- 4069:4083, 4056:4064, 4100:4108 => -0.49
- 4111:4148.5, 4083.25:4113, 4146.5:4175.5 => -2.82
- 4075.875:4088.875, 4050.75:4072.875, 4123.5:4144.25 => 0.41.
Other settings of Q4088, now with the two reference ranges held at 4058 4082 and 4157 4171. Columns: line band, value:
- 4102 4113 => 0.073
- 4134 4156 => -0.013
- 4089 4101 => 0.059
